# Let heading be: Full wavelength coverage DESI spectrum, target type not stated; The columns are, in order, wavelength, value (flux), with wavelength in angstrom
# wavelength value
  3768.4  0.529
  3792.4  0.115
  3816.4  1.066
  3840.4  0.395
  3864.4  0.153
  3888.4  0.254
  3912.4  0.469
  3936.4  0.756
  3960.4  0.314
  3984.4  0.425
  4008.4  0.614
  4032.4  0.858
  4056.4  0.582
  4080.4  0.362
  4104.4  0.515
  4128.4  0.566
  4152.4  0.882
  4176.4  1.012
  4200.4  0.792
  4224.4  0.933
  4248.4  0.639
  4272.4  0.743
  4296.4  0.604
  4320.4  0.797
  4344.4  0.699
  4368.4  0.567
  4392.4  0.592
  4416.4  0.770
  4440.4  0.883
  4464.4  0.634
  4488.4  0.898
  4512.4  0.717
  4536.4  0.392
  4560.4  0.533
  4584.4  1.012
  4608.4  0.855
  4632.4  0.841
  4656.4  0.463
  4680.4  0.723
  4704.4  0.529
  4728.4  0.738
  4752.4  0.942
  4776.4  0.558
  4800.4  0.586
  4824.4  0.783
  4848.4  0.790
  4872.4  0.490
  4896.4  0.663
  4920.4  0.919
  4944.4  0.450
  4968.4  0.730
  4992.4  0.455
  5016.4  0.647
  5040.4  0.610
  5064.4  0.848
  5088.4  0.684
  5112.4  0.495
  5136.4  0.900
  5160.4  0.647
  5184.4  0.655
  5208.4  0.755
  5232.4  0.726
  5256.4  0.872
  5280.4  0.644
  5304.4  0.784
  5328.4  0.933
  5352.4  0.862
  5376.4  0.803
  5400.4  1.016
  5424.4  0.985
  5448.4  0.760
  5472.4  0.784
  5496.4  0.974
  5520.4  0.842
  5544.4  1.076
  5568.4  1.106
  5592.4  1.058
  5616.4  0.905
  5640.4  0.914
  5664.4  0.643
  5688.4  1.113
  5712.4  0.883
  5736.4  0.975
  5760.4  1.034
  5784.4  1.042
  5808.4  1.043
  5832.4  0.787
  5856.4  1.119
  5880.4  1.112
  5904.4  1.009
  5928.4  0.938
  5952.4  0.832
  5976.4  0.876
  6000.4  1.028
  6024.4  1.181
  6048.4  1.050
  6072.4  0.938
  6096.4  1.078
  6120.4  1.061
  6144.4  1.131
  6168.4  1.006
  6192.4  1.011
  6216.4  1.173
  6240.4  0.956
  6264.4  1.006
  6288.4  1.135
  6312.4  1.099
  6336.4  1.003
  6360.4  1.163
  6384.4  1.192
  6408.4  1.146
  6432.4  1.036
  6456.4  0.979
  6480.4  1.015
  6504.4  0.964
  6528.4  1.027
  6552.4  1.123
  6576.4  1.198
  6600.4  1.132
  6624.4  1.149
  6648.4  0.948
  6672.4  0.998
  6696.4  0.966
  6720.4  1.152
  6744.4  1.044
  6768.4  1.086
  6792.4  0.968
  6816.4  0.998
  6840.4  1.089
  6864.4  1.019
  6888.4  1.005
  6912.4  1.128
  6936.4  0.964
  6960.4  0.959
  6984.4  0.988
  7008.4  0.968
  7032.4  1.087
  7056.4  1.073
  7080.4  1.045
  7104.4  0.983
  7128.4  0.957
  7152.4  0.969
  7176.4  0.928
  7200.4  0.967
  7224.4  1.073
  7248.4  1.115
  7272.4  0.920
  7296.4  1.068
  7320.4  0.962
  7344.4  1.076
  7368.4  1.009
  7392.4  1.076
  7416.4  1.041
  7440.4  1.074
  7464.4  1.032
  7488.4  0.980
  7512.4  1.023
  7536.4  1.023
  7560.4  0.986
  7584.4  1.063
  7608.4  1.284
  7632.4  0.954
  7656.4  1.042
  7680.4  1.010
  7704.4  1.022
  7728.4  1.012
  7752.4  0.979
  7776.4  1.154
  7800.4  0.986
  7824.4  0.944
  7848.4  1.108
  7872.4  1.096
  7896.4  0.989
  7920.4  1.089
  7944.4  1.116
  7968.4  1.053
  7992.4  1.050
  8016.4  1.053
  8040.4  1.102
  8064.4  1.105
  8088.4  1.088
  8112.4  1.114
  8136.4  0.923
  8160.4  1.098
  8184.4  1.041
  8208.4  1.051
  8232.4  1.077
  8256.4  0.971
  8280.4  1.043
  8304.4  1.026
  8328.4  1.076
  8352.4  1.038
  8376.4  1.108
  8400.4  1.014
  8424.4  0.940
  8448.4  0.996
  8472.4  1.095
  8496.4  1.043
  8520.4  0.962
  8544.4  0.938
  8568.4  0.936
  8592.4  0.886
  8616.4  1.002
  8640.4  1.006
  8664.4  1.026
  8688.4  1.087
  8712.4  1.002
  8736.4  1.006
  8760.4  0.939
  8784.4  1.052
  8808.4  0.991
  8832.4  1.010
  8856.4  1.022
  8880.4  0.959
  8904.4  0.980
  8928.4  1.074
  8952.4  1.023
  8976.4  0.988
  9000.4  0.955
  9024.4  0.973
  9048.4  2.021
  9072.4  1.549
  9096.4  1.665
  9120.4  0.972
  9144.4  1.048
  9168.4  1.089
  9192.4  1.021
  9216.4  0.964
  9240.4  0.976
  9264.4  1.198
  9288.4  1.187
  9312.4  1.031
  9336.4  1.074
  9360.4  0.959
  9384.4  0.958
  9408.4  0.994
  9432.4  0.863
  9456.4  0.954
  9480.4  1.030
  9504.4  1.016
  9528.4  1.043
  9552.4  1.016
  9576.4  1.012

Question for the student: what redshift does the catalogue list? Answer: 0.38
